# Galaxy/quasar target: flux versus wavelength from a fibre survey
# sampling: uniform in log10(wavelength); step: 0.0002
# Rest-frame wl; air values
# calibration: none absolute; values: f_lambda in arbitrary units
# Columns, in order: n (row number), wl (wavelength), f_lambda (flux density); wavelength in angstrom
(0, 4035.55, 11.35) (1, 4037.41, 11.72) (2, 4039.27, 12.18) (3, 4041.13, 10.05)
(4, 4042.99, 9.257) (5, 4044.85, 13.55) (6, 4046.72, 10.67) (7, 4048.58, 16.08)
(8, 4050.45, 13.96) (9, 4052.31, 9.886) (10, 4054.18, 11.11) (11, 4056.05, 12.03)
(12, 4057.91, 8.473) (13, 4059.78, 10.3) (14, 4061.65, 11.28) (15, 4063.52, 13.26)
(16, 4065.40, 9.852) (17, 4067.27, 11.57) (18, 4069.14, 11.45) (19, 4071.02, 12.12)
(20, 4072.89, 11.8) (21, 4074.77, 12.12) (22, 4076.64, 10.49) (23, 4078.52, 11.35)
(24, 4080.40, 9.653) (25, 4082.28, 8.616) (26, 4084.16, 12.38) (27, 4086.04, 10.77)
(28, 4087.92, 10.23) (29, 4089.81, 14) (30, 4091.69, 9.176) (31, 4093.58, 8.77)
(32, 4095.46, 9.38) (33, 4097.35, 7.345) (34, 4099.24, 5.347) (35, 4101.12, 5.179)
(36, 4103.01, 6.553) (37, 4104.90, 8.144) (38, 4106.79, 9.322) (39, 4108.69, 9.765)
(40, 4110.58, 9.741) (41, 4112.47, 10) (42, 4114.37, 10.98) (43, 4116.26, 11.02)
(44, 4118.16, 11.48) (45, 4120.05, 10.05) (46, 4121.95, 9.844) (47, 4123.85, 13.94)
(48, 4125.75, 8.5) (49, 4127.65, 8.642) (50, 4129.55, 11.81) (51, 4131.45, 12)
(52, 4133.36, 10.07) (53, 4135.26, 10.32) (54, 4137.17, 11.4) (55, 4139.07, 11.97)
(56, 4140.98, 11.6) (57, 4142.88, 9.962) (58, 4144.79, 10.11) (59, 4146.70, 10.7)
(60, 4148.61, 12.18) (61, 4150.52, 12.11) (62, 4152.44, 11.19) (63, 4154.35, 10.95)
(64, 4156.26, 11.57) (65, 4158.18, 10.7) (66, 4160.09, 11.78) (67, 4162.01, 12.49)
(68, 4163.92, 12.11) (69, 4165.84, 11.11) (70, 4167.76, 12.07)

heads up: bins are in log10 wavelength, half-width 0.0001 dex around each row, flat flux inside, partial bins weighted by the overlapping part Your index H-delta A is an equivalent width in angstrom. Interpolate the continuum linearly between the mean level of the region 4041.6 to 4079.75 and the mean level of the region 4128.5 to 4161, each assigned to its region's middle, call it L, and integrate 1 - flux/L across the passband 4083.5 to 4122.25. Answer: 6.40 angstrom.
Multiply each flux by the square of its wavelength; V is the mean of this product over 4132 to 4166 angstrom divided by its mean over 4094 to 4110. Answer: 1.49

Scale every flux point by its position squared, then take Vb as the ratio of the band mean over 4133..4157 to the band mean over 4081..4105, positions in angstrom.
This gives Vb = 1.27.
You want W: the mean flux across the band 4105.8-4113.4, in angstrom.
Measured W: 9.7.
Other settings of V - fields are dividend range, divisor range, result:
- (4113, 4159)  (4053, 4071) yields 1.03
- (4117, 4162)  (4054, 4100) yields 1.08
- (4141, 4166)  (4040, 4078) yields 1.03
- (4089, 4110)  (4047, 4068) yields 0.74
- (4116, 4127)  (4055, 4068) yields 1.01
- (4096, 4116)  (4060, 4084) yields 0.76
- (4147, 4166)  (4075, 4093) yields 1.12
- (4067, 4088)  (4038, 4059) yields 0.97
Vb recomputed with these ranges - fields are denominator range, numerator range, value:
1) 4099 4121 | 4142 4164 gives 1.27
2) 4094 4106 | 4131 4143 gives 1.59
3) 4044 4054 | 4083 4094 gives 0.88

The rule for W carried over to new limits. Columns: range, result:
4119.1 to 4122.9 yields 9.96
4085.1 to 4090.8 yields 11.6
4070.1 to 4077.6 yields 11.6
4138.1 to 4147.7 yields 10.9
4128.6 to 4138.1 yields 11.1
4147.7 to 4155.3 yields 11.6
